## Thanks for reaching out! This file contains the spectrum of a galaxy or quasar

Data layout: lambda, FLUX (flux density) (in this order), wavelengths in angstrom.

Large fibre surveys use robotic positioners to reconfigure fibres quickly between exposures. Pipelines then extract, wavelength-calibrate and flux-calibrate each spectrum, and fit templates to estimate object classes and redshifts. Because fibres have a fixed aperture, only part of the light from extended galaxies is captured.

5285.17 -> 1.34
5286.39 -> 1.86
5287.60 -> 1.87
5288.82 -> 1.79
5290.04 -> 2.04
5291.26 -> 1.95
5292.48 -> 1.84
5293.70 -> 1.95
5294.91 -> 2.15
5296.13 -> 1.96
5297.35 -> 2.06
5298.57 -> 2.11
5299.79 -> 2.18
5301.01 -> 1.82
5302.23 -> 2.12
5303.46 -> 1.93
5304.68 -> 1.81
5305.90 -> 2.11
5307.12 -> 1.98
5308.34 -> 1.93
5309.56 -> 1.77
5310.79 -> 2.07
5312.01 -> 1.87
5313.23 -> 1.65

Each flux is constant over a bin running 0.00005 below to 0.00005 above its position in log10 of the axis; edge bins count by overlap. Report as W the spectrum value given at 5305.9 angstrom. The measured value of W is 2.11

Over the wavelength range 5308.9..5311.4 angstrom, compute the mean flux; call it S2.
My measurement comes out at 1.92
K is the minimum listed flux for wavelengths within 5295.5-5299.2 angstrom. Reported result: 1.96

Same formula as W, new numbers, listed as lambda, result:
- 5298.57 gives 2.11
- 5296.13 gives 1.96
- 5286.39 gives 1.86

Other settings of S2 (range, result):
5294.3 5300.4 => 2.09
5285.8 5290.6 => 1.89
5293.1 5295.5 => 2.06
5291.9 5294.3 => 1.89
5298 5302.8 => 2.06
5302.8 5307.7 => 1.96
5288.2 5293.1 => 1.9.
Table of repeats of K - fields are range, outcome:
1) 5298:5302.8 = 1.82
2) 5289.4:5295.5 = 1.84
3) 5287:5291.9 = 1.79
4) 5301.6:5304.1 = 1.93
